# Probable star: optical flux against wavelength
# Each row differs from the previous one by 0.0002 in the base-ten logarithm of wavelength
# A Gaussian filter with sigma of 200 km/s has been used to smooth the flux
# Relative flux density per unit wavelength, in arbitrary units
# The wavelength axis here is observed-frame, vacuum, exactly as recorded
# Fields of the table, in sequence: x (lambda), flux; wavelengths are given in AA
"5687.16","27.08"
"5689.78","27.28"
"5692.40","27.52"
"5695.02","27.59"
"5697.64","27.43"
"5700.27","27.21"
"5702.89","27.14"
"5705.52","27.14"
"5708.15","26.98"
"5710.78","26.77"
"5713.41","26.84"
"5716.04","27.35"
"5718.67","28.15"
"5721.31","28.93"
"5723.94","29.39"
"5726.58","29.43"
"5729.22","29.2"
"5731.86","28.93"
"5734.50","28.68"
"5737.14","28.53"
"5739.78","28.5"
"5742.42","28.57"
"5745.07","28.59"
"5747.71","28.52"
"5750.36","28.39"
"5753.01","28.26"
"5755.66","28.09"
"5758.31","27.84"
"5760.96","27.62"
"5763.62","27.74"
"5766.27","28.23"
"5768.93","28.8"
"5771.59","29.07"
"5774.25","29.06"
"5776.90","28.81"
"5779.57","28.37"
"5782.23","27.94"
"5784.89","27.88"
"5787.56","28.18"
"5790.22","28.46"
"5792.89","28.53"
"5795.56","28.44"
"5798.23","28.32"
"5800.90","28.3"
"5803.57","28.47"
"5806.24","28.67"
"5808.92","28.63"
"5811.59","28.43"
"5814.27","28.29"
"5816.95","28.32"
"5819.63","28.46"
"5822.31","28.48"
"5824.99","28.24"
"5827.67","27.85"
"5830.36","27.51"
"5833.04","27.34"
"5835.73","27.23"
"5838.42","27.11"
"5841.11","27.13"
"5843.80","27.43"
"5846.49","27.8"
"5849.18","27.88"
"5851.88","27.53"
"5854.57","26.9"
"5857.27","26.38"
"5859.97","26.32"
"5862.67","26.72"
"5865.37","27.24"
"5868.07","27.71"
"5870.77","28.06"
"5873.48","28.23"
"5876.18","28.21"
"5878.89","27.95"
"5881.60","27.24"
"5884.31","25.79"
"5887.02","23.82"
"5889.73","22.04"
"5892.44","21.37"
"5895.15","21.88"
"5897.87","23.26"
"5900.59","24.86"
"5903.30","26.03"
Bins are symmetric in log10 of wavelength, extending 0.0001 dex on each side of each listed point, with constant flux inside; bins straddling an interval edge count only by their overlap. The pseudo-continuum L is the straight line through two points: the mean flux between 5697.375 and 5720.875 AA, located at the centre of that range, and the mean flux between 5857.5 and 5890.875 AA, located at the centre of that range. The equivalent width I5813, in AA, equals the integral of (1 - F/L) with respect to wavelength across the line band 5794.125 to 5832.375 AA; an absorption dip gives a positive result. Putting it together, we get -2.0 AA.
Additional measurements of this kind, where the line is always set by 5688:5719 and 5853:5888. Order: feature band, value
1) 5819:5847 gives -0.6 AA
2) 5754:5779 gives -1.1 AA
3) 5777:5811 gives -1.6 AA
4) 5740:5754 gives -0.7 AA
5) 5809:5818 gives -0.4 AA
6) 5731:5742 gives -0.6 AA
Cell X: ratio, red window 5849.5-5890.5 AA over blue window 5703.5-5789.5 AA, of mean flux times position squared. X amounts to 0.99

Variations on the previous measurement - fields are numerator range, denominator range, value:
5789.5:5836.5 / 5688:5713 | 1.08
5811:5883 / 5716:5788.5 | 1.00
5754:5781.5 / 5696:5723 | 1.05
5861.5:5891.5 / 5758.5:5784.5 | 0.97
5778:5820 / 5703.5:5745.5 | 1.03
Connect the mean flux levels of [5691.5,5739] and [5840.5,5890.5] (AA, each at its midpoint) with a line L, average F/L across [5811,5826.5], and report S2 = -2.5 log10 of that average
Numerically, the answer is -0.04 mag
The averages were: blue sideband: 28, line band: 28.4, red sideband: 26.9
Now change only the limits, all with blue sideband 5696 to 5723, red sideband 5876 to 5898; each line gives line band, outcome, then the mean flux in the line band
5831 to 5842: -0.08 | 27.2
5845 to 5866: -0.09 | 27.1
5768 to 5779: -0.10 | 28.9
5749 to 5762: -0.05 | 28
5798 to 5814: -0.11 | 28.5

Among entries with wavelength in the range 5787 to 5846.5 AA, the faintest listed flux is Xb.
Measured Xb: 27.11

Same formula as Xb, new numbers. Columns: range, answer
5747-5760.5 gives 27.84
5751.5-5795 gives 27.62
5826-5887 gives 25.79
